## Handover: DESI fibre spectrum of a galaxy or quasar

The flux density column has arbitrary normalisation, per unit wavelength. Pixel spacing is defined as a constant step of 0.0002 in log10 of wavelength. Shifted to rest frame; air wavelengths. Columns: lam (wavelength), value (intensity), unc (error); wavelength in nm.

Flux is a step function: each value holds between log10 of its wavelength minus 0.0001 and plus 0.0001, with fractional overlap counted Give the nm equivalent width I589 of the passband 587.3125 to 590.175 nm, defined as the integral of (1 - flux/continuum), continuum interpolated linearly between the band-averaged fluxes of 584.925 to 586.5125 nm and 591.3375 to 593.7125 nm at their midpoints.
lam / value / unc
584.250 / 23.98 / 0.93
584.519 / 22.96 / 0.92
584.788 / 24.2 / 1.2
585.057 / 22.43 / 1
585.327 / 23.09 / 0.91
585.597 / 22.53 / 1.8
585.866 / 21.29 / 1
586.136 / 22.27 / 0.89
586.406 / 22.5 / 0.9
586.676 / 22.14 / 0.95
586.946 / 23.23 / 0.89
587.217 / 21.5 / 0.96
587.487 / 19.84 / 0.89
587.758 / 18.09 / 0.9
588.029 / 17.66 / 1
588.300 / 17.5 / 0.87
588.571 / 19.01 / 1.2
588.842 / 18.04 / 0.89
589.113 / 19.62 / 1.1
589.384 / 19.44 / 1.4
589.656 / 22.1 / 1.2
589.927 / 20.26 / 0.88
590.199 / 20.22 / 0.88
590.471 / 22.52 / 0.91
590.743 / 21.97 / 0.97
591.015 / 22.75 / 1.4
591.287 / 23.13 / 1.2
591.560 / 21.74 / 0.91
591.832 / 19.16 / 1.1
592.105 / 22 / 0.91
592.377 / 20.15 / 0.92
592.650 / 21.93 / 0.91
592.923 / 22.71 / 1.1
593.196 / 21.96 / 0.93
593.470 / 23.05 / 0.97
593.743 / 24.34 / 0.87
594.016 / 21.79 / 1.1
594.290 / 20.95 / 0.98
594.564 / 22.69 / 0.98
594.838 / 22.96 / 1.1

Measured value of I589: 0.37 nm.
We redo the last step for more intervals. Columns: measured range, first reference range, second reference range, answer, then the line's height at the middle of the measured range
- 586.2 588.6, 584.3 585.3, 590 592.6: 0.24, 22.6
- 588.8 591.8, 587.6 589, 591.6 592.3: -0.24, 19.5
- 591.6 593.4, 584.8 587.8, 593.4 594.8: 0.08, 22.4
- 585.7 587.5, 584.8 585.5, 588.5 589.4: -0.04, 21.5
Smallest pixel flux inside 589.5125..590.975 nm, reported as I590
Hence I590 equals 20.22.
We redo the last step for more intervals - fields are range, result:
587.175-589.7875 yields 17.5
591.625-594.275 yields 19.16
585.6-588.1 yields 17.66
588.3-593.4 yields 18.04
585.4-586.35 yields 21.29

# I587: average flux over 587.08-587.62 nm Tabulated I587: 20.7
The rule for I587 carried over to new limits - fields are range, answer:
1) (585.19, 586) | 22.3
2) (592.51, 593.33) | 22.2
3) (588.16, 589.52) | 18.7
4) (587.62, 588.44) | 17.7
